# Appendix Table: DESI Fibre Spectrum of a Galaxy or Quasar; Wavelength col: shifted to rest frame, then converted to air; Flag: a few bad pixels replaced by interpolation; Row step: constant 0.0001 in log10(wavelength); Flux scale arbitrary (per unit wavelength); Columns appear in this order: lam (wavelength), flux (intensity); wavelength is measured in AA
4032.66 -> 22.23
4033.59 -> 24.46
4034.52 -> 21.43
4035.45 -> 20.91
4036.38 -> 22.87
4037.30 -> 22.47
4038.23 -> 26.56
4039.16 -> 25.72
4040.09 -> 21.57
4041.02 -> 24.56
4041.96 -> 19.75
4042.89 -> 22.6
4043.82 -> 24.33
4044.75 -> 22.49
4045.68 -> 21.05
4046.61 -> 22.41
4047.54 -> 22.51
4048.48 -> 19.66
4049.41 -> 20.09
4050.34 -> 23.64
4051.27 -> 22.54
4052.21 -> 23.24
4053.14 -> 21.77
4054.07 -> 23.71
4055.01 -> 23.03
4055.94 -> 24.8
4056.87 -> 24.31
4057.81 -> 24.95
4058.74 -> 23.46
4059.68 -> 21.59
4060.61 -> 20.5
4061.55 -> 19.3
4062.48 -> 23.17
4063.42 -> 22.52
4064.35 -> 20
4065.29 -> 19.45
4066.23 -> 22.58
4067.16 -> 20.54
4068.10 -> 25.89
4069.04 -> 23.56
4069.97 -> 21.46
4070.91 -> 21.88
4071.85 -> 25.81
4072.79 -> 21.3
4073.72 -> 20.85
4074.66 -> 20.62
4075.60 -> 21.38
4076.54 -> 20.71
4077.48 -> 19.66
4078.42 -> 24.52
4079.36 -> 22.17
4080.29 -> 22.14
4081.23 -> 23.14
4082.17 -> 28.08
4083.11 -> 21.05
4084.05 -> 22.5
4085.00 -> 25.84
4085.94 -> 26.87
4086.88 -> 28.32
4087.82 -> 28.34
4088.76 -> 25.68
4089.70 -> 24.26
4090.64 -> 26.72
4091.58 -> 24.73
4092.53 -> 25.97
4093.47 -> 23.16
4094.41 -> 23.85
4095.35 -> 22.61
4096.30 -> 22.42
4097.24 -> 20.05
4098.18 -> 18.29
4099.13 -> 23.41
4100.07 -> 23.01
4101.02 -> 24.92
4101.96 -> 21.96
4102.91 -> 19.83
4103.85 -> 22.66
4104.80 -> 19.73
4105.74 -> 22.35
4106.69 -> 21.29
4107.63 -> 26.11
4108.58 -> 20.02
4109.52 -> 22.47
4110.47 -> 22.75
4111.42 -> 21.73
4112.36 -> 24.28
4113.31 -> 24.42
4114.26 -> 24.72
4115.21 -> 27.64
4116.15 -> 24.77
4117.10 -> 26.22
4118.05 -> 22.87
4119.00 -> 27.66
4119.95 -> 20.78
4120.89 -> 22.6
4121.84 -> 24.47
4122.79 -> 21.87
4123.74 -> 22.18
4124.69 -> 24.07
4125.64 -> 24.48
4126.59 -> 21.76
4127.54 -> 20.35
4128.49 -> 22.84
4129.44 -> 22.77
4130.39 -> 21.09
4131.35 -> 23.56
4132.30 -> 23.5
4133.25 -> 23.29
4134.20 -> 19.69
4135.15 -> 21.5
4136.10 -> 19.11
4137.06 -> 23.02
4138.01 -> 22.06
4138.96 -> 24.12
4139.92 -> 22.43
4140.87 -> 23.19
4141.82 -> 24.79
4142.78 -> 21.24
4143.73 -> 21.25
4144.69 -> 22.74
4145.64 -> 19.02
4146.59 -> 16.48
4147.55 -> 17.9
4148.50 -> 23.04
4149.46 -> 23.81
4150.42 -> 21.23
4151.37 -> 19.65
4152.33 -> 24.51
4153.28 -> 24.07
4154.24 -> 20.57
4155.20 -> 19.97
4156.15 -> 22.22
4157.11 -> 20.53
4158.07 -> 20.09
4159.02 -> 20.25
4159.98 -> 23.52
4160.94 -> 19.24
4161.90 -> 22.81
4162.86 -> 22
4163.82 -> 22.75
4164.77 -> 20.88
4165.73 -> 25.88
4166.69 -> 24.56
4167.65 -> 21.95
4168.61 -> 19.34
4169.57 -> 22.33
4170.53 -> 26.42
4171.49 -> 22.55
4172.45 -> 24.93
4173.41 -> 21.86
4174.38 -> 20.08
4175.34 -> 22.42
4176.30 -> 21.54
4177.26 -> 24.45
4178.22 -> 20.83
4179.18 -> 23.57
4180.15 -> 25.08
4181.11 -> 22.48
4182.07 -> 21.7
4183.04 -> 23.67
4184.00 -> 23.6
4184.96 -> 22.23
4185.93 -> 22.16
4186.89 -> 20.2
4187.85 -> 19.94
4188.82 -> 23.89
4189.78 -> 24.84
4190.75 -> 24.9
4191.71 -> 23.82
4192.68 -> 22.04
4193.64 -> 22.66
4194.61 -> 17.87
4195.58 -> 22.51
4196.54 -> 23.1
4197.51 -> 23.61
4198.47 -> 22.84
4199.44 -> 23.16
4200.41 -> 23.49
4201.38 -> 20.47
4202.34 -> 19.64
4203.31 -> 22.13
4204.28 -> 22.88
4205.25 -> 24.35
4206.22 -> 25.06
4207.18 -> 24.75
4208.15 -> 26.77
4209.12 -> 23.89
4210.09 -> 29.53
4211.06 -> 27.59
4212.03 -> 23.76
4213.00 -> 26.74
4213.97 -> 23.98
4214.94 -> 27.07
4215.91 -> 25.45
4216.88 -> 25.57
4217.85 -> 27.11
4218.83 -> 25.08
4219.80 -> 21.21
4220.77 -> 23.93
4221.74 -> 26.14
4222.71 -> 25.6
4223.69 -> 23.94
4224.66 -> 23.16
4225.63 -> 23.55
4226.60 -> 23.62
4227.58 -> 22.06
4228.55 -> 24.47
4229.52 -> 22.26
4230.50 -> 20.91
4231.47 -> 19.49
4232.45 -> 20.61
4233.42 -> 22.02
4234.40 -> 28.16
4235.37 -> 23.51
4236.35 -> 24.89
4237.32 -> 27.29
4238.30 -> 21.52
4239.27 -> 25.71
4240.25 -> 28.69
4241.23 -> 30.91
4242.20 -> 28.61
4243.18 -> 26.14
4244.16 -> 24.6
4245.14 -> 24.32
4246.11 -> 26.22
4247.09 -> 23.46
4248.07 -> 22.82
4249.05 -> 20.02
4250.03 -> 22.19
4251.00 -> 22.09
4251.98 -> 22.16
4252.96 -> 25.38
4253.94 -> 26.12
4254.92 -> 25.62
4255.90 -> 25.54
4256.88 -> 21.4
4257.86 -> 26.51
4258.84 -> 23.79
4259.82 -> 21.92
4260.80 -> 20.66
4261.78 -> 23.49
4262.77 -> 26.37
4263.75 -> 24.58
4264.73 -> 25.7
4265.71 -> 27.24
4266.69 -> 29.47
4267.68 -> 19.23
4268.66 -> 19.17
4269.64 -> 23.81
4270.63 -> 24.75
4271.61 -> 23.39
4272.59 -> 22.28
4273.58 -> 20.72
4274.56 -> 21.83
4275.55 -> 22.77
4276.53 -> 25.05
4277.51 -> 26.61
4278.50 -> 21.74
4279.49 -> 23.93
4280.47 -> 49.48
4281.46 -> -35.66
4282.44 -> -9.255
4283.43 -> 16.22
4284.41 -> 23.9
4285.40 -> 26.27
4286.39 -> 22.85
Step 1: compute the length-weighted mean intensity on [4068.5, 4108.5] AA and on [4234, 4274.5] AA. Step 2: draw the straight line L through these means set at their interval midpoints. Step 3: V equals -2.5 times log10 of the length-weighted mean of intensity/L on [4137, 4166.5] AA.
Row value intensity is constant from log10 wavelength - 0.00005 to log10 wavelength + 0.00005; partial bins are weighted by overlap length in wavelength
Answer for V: 0.09 mag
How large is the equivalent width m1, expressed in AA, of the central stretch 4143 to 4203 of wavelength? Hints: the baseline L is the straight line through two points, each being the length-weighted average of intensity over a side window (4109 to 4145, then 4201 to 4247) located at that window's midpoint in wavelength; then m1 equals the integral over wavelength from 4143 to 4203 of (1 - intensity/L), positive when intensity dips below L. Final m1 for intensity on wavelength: 4.1 AA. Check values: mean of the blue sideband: 23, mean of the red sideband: 24.6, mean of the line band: 22.1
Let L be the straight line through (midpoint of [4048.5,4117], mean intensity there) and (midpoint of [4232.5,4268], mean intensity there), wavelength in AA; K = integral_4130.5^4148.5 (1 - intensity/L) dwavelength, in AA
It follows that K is 1.5 AA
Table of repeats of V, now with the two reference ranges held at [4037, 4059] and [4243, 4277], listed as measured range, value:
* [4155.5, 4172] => 0.06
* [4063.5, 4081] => 0.05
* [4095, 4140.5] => 0.02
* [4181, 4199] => 0.04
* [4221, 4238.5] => 0.00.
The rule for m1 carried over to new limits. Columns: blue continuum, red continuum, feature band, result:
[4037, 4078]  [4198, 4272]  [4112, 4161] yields 1.7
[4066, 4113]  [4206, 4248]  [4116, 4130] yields 0.1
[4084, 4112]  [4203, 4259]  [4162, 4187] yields 1.4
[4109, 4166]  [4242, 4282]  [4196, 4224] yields -2.1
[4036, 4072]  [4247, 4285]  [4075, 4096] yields -1.6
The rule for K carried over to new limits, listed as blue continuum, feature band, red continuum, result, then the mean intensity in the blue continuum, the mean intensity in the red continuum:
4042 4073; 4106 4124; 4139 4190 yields -1.1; 22.4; 22.1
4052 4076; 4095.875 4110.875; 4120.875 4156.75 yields 0.1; 22.4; 22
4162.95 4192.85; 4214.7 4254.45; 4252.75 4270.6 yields -1.0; 22.8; 24.2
